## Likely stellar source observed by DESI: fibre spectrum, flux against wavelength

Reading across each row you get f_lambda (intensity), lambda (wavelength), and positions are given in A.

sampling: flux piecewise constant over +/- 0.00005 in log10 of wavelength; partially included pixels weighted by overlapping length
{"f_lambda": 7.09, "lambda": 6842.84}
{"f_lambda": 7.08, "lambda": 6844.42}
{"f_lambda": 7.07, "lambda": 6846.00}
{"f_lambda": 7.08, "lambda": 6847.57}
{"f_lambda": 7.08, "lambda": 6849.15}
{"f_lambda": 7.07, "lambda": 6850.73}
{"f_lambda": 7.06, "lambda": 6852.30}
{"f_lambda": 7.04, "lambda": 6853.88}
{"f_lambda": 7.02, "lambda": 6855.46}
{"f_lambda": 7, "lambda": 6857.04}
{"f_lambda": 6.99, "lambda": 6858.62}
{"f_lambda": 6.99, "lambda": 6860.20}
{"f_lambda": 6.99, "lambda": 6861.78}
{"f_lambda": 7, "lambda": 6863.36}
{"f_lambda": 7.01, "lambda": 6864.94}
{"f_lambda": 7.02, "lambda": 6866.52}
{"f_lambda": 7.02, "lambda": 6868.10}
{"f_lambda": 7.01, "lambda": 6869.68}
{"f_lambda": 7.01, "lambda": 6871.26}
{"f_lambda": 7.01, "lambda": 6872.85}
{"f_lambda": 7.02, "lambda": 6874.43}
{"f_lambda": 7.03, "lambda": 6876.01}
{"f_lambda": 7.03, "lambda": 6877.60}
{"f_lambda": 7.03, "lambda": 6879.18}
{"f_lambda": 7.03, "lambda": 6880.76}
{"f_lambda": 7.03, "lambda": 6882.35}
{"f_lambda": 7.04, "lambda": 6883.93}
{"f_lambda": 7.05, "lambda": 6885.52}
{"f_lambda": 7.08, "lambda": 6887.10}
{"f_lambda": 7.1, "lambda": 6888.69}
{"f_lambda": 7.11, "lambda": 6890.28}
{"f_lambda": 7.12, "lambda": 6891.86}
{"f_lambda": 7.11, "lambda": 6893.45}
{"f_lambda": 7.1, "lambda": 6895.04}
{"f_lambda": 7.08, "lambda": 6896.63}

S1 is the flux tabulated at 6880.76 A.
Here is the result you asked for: 7.03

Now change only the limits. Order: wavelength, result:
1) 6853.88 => 7.04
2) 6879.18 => 7.03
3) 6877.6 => 7.03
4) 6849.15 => 7.08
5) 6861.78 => 6.99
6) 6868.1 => 7.02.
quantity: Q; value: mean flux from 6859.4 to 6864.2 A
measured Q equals 6.99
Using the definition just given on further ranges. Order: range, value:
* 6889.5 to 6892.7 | 7.12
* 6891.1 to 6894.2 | 7.11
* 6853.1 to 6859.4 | 7.01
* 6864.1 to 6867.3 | 7.02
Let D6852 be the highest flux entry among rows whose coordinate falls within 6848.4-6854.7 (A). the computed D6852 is 7.08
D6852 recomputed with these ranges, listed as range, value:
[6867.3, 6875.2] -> 7.02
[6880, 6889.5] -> 7.1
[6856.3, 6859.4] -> 7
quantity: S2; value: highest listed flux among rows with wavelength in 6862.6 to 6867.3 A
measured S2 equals 7.02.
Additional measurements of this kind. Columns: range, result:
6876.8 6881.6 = 7.03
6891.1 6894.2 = 7.12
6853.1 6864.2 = 7.04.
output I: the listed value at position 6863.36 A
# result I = 7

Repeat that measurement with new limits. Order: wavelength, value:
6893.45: 7.11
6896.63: 7.08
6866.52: 7.02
